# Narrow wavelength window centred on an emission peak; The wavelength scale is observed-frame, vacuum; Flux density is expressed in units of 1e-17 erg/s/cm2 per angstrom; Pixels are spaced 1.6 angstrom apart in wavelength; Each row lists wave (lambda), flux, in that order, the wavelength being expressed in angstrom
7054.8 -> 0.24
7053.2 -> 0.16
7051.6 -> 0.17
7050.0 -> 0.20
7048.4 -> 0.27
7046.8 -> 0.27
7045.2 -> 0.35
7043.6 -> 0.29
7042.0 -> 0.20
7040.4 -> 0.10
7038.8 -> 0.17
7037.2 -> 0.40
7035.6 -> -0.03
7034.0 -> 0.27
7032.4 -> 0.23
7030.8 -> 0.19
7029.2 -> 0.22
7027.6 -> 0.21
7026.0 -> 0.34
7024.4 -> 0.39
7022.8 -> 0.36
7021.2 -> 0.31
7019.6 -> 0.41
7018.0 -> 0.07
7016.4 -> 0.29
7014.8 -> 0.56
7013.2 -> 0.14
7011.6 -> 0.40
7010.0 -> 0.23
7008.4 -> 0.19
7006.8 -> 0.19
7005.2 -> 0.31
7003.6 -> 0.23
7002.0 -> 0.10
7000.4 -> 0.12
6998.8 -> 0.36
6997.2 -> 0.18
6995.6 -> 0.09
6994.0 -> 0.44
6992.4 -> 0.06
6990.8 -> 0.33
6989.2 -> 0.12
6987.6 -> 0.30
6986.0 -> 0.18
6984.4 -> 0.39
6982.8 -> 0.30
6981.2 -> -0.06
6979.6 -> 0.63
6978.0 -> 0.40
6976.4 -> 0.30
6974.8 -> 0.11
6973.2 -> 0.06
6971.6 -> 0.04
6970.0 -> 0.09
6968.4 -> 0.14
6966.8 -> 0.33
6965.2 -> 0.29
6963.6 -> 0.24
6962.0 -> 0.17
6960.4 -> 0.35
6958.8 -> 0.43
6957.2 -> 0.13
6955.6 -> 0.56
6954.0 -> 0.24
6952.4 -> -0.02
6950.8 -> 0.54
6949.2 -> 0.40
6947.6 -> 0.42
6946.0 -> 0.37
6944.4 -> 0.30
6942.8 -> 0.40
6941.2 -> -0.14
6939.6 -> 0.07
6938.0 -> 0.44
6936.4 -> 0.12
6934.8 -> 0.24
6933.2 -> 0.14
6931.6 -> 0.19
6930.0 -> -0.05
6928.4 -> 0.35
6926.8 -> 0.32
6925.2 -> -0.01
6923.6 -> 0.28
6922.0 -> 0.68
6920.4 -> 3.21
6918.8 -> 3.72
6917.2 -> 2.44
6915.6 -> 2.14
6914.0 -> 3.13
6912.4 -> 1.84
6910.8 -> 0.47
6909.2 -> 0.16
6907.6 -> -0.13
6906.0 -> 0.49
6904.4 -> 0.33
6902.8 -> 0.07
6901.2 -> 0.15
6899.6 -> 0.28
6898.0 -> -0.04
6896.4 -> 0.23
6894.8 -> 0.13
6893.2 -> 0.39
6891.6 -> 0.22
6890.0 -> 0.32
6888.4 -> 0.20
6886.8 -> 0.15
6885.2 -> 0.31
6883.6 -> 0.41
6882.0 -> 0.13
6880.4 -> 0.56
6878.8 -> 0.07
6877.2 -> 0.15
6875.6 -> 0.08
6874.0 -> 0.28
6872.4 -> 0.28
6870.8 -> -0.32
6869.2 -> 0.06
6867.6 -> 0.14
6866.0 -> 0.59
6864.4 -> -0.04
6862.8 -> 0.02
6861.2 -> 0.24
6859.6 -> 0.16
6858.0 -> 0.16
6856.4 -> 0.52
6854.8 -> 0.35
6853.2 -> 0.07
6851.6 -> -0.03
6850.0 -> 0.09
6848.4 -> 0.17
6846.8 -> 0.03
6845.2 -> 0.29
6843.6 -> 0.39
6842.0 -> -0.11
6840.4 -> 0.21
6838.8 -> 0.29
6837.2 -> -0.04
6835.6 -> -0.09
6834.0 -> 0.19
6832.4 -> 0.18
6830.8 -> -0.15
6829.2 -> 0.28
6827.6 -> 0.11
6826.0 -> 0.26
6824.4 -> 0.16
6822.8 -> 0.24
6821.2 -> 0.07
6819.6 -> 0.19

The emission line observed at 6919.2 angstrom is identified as [O II]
